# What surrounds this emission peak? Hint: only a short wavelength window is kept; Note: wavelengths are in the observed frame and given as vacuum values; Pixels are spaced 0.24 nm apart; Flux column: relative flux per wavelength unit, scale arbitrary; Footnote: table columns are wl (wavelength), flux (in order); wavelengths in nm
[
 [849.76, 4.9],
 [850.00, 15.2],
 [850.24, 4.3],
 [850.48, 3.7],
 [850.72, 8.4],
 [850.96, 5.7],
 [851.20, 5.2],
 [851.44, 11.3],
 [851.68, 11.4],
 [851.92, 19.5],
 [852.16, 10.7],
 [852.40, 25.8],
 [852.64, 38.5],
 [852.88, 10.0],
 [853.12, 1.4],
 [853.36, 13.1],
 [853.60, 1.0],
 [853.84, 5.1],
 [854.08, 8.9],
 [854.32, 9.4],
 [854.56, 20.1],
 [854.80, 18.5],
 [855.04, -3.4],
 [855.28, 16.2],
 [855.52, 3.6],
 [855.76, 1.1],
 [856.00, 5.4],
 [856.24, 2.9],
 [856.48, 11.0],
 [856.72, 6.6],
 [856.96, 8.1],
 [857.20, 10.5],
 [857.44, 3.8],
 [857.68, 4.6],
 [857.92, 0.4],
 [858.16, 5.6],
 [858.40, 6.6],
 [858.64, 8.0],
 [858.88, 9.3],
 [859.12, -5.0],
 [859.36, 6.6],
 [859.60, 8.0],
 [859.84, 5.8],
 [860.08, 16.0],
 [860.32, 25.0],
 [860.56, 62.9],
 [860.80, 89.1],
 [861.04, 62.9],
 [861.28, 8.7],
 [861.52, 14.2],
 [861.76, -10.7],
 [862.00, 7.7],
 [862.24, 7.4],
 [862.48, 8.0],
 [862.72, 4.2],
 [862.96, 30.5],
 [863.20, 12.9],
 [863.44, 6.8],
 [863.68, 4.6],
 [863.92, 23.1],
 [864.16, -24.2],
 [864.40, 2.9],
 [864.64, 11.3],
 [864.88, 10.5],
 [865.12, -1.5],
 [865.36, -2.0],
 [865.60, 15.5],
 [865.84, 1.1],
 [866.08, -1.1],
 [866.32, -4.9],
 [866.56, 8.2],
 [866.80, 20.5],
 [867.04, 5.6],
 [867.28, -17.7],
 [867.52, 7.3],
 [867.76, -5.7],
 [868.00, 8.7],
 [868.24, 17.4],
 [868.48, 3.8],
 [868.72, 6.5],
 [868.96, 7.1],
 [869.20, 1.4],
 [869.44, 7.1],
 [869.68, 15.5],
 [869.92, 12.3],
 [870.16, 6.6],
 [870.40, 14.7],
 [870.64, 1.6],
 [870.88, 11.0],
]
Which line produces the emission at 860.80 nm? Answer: [O III]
